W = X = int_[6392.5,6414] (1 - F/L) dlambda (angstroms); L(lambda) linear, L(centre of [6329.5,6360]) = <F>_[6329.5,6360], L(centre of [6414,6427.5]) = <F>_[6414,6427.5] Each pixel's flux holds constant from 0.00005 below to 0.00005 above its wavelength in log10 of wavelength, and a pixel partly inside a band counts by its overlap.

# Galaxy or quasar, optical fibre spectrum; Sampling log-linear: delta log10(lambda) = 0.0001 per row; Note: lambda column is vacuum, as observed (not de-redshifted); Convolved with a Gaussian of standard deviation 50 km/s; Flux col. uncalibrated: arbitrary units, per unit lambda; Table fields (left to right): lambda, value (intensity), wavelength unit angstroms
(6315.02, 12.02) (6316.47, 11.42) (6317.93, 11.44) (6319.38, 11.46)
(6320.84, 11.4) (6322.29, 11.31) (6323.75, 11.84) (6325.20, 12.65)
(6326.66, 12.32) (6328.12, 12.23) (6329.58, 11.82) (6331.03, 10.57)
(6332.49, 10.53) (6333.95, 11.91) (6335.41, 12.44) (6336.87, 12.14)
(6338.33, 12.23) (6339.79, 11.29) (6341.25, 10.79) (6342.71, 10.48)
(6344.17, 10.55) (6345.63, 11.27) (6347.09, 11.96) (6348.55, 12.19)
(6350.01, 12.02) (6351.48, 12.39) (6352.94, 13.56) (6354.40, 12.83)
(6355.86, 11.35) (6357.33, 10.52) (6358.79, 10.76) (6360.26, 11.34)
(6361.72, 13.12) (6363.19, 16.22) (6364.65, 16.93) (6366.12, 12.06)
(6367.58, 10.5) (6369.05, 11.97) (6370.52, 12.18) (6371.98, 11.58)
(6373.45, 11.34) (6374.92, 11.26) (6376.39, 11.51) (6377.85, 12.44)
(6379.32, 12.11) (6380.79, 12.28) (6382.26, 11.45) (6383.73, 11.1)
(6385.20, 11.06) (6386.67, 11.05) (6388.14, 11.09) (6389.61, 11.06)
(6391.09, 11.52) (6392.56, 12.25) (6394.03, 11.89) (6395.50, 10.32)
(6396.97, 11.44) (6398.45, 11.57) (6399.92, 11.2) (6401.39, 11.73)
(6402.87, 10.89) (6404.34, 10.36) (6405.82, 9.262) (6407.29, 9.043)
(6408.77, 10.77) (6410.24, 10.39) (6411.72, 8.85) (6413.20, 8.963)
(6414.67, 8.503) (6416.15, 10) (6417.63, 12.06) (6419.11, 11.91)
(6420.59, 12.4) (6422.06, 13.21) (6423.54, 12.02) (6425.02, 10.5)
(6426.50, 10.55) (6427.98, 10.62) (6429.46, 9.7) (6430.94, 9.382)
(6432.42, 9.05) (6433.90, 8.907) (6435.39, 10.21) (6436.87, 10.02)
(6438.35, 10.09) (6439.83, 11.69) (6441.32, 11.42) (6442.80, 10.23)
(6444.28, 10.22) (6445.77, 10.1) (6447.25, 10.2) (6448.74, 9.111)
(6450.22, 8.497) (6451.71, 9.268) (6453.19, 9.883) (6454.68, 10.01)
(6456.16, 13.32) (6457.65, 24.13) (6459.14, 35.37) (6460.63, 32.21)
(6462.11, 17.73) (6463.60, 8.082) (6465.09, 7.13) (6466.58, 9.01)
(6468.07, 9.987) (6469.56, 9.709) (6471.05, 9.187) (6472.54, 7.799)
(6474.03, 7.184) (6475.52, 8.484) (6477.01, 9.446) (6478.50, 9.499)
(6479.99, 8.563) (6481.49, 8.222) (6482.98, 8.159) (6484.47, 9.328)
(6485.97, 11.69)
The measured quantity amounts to 1.5 angstroms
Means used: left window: 11.6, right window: 11.2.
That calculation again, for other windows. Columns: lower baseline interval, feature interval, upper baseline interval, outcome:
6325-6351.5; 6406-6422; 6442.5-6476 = 2.4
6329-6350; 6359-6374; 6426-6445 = -2.1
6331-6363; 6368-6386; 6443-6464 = 1.4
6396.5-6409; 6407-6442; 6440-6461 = 5.1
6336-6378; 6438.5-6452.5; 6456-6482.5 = 3.0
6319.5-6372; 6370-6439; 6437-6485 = 5.5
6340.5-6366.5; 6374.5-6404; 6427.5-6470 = 2.0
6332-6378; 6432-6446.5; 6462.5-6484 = -0.8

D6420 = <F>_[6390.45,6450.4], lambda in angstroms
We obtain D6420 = 10.5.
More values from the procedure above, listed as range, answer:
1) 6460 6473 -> 12.2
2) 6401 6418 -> 9.99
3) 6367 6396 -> 11.5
